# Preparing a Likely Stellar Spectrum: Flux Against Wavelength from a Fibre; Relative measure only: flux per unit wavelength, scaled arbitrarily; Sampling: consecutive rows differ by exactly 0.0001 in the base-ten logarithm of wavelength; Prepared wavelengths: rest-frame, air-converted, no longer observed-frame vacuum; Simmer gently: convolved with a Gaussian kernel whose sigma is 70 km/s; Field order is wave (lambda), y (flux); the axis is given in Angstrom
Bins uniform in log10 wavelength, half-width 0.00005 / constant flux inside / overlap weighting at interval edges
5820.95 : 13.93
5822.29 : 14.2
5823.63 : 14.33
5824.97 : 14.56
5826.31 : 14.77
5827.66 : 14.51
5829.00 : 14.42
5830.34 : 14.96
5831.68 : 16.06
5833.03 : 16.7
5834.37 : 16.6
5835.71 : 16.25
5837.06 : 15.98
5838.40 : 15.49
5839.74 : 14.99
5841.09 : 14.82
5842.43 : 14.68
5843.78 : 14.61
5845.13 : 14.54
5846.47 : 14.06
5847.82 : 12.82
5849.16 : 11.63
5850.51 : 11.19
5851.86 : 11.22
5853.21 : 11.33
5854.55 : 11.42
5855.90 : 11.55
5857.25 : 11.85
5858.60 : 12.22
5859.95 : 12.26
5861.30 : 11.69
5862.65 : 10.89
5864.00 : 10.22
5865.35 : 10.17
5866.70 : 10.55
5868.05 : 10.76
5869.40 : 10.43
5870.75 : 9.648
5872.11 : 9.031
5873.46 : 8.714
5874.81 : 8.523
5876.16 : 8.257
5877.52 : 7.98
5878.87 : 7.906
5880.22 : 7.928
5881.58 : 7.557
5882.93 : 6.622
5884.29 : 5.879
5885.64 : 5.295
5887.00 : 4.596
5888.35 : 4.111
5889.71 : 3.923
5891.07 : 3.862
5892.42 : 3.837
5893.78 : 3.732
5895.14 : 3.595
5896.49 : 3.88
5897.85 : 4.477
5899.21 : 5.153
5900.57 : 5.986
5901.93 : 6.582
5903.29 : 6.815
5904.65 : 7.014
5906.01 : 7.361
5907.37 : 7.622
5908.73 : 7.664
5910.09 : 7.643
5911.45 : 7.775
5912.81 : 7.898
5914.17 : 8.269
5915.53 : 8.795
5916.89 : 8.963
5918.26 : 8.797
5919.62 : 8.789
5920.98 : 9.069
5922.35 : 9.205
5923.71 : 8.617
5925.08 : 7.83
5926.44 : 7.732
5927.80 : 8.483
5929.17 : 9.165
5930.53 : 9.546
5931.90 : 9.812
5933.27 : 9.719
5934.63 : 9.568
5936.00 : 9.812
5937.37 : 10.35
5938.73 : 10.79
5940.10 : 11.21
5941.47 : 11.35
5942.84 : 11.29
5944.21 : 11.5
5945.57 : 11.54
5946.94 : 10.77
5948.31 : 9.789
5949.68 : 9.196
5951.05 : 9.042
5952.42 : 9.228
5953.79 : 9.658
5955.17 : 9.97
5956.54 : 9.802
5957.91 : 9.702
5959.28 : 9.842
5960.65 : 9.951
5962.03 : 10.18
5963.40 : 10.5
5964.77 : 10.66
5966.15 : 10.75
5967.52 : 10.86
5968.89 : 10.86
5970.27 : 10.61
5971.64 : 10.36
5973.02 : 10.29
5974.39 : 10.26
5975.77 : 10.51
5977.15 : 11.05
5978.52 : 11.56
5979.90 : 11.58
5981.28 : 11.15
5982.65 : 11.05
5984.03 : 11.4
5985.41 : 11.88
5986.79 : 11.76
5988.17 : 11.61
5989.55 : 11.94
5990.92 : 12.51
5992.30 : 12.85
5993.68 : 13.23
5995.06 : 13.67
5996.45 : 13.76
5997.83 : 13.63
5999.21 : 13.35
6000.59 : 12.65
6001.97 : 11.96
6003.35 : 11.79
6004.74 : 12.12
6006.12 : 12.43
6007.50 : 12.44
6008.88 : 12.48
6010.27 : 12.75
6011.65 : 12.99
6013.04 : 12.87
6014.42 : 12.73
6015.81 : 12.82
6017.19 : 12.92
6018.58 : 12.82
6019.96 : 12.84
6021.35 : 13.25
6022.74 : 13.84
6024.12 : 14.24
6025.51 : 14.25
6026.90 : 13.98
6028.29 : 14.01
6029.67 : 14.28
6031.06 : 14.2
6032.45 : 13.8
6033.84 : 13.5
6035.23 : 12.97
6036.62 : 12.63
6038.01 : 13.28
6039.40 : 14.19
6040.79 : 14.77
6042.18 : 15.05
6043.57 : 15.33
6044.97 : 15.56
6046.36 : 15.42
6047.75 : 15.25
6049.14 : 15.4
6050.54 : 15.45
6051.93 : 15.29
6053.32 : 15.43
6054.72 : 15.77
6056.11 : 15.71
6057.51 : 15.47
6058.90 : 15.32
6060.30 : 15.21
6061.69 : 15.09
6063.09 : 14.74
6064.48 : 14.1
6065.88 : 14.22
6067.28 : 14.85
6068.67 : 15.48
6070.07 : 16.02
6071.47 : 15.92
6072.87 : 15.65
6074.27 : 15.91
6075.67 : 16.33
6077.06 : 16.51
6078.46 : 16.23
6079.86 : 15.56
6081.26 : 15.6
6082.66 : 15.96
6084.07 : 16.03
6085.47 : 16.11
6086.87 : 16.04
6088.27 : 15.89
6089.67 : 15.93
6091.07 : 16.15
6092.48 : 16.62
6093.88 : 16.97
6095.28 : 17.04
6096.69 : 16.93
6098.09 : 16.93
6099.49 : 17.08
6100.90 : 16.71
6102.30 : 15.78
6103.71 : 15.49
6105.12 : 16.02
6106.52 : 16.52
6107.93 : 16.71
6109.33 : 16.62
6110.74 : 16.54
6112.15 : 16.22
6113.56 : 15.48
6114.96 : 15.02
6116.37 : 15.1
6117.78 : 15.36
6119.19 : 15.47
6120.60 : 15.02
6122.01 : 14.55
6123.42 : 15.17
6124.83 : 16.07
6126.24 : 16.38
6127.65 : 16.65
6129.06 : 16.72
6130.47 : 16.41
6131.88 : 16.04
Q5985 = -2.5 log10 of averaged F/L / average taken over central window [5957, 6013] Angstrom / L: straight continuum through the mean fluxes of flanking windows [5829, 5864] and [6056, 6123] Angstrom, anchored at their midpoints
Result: 0.27 mag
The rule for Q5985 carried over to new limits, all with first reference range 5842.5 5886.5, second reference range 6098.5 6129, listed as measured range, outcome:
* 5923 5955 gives 0.22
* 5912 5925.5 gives 0.31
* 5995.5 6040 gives 0.05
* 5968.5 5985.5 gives 0.18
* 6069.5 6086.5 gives -0.06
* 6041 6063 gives -0.06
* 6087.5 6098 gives -0.07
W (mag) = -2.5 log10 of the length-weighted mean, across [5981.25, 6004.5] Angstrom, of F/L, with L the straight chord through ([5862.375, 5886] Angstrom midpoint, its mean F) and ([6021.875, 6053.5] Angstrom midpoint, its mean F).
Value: 0.04 mag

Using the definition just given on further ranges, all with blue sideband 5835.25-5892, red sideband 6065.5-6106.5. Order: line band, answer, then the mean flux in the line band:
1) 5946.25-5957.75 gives 0.29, 9.68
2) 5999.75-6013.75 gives 0.13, 12.5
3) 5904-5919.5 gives 0.40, 8.02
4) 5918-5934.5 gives 0.32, 8.93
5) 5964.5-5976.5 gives 0.23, 10.6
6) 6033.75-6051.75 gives 0.03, 14.6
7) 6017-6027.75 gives 0.07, 13.5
